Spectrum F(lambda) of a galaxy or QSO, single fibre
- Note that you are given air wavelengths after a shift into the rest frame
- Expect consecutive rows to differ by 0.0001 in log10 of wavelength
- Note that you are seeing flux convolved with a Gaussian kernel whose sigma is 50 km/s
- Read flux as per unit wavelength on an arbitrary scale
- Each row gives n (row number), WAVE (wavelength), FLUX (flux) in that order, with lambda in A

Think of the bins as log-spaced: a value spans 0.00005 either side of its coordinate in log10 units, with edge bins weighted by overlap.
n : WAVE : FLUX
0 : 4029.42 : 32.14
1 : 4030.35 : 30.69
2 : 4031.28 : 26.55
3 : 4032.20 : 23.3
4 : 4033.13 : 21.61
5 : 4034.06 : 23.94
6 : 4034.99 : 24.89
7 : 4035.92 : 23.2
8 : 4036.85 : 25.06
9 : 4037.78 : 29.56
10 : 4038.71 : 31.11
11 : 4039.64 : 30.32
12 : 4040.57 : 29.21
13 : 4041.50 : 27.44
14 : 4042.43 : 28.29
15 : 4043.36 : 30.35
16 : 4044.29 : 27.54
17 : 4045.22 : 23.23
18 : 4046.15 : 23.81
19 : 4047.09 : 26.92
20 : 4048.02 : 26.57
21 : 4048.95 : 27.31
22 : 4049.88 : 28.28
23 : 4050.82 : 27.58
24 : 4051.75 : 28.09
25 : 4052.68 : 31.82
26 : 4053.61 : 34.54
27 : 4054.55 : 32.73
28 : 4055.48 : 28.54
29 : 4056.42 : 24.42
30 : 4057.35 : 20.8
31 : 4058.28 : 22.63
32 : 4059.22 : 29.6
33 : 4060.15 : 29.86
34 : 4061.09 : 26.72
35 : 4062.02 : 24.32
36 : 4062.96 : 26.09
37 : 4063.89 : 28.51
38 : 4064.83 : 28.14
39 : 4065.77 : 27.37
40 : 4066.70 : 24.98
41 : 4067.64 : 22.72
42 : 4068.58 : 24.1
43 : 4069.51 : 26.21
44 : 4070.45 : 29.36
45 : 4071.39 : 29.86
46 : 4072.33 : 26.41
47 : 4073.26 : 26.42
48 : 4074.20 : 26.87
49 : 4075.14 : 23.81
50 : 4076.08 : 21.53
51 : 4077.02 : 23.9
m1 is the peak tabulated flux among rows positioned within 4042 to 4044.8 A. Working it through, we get 30.35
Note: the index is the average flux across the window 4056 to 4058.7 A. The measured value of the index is 22.7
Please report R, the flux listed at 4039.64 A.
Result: 30.32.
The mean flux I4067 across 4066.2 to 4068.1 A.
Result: 24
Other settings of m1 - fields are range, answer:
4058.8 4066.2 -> 29.86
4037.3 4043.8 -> 31.11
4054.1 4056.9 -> 32.73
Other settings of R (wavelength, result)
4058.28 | 22.63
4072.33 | 26.41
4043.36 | 30.35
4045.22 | 23.23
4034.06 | 23.94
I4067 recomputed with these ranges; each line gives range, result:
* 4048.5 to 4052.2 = 27.8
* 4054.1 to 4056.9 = 28.5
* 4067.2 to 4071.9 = 26.4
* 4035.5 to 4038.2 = 25.9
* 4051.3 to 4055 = 31.8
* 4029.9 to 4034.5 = 25.2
